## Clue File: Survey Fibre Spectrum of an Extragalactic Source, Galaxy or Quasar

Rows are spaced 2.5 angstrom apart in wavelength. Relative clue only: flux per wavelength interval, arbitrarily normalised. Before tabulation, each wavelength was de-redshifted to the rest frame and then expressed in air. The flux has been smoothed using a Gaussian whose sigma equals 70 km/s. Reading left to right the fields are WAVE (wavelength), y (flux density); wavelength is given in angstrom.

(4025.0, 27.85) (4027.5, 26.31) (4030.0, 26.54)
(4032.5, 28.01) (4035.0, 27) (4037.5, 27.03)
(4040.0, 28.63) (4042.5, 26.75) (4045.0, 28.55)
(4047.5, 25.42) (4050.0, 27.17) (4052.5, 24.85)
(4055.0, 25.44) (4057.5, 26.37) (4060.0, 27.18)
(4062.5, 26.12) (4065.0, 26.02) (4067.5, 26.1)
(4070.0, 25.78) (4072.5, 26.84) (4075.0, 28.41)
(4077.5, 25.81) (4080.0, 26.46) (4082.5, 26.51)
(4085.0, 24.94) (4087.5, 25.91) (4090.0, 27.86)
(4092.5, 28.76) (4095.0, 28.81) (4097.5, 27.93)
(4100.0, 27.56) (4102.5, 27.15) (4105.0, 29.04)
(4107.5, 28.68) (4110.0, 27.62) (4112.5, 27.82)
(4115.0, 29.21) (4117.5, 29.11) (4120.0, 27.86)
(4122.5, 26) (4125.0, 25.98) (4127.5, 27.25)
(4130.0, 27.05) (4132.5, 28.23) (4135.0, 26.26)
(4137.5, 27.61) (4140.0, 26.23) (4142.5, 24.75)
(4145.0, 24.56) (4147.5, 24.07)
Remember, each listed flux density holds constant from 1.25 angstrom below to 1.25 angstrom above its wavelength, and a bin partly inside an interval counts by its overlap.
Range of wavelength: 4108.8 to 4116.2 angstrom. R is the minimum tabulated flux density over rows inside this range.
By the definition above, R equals 27.62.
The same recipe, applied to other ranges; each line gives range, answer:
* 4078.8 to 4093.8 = 24.94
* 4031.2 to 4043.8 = 26.75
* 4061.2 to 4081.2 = 25.78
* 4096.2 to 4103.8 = 27.15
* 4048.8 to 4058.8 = 24.85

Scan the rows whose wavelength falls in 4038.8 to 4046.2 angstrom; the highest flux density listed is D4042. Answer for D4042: 28.63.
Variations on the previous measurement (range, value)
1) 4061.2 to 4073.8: 26.84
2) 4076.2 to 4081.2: 26.46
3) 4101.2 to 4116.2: 29.21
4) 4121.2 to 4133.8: 28.23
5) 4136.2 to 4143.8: 27.61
